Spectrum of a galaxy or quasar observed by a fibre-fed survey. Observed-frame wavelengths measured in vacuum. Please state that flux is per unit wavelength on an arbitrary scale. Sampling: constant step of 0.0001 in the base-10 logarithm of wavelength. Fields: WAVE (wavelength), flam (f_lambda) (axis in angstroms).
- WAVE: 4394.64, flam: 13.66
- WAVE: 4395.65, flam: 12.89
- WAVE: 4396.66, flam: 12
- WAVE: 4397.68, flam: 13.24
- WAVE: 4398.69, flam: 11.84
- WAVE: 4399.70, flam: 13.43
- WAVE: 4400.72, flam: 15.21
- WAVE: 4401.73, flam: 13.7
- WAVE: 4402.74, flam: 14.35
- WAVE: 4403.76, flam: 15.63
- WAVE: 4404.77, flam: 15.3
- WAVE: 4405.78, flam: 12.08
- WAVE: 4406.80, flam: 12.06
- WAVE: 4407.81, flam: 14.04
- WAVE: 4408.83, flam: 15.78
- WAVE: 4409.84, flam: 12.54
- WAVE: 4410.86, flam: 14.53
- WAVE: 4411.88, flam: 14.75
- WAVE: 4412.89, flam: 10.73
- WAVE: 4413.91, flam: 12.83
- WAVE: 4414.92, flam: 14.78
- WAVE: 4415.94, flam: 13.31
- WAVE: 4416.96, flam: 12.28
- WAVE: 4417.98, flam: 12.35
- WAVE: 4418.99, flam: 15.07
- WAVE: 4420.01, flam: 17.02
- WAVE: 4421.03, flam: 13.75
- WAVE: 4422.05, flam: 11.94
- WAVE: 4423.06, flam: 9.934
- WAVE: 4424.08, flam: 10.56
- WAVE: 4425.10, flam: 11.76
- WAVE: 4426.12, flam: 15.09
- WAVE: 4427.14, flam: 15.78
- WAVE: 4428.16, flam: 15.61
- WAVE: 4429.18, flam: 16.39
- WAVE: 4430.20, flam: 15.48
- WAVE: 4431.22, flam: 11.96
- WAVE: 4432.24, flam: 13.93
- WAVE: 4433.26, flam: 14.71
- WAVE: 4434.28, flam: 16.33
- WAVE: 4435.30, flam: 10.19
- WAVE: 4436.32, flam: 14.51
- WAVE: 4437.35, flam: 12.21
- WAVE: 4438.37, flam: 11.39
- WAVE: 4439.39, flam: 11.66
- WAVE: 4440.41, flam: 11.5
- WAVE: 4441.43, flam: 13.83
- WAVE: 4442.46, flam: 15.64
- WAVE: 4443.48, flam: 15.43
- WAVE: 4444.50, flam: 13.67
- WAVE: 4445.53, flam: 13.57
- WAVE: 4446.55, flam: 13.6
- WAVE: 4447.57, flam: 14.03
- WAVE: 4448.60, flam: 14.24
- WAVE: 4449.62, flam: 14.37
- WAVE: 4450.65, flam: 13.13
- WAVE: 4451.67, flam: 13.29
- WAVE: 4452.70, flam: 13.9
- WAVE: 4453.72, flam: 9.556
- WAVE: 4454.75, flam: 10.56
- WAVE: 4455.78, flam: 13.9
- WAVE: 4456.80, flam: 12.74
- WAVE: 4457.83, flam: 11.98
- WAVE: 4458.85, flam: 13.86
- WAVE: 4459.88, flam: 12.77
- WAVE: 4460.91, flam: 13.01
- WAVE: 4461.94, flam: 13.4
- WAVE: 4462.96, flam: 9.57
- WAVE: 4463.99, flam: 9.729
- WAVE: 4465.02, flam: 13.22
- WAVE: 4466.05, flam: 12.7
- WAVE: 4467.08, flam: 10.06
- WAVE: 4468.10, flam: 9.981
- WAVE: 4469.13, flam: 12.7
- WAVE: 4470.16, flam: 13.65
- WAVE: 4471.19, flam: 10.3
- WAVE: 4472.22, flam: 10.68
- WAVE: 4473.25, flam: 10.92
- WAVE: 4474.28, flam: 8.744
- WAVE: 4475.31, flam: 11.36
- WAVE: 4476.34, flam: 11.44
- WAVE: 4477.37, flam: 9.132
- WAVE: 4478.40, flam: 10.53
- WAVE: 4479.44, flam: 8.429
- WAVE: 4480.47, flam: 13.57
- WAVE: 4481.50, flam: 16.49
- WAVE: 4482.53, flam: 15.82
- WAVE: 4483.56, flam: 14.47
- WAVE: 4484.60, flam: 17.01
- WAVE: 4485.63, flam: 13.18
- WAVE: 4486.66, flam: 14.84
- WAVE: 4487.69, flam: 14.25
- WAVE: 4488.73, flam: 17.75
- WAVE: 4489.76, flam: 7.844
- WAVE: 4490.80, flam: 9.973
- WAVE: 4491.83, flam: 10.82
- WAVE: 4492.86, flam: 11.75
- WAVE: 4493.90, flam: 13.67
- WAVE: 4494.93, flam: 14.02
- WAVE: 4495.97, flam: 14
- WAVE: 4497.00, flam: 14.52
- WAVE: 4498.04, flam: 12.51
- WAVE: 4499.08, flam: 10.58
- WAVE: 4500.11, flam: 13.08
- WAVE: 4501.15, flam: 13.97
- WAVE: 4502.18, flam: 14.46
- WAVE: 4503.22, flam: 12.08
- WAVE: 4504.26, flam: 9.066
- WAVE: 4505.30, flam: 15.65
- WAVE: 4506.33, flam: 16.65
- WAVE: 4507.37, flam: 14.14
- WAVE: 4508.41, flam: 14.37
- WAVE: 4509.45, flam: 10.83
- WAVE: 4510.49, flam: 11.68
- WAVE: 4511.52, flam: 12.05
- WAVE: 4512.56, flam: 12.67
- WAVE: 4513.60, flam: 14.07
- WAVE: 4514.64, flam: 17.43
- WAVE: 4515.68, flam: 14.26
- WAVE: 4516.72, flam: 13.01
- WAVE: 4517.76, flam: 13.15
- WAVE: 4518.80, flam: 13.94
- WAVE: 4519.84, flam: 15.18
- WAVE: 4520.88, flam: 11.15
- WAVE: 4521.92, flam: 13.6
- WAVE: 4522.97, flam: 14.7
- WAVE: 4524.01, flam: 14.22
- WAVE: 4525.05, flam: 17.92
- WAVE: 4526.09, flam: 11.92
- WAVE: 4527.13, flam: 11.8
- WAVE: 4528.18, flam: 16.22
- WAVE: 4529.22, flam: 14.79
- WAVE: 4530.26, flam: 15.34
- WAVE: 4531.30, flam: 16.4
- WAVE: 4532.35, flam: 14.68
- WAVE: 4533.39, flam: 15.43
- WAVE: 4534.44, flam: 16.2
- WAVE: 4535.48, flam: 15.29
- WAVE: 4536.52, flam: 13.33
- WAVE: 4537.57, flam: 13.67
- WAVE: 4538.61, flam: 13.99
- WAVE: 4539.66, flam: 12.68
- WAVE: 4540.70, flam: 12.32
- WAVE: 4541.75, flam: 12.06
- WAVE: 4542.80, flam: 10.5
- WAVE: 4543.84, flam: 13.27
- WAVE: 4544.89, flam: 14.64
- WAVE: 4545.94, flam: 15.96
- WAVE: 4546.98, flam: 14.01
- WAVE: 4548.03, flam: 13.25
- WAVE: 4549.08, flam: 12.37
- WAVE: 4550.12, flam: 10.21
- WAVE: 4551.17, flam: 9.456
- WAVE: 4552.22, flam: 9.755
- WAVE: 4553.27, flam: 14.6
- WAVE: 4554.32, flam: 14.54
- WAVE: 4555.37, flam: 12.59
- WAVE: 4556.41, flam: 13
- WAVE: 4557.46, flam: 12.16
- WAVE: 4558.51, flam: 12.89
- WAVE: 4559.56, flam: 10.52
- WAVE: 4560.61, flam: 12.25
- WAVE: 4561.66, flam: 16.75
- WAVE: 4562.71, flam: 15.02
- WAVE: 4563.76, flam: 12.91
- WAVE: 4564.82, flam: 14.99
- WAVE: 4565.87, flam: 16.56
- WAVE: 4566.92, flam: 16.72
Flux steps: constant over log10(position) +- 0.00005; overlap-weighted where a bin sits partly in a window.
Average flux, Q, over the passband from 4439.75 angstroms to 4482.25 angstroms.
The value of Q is 12.3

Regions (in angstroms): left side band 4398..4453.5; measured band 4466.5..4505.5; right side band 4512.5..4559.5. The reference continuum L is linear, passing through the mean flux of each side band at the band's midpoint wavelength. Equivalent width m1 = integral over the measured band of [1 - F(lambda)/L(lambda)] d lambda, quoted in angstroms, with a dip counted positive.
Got 3.43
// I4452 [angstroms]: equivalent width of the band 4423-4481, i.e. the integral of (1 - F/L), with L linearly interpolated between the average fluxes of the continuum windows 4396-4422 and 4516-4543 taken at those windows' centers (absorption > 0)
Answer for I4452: 5.1 angstroms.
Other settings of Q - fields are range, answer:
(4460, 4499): 12.3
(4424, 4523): 13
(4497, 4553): 13.5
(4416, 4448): 13.6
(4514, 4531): 14.3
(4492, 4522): 13.3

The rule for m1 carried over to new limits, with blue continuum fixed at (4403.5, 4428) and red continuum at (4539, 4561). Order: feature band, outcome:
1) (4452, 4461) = 0.5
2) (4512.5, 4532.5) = -2.5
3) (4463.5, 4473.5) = 1.3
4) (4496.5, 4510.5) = -0.3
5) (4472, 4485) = 0.9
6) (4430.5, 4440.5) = 0.3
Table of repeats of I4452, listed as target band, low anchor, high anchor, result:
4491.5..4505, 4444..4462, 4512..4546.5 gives 0.9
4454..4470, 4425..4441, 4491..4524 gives 1.8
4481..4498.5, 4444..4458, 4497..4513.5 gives -0.9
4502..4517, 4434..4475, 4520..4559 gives -0.3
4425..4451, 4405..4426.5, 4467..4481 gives -3.3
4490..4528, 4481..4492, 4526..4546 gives 1.9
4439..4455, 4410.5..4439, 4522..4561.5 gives 0.3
